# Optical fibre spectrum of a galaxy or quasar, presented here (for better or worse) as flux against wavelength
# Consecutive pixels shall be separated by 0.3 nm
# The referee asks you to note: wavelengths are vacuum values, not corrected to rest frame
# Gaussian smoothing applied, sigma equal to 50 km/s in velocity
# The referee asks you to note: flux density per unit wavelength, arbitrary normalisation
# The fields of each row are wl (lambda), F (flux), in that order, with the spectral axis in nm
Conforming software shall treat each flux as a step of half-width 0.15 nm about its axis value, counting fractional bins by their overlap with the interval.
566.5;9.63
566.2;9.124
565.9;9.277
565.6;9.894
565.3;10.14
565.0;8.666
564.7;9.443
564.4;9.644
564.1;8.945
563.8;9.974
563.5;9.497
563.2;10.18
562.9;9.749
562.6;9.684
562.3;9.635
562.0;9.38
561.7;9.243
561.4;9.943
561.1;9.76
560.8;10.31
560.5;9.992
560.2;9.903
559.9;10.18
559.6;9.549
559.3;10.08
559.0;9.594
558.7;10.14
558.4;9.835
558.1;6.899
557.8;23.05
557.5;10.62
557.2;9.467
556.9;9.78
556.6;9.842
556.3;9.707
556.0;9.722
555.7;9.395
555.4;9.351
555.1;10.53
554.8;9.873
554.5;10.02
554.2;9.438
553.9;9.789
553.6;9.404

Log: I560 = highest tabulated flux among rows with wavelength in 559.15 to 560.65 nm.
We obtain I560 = 10.18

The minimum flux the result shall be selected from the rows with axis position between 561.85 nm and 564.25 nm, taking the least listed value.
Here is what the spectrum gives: 8.945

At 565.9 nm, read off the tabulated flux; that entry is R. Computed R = 9.277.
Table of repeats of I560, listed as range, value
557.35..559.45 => 23.05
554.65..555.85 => 10.53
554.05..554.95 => 10.02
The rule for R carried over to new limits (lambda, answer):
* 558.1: 6.899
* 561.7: 9.243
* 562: 9.38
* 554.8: 9.873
